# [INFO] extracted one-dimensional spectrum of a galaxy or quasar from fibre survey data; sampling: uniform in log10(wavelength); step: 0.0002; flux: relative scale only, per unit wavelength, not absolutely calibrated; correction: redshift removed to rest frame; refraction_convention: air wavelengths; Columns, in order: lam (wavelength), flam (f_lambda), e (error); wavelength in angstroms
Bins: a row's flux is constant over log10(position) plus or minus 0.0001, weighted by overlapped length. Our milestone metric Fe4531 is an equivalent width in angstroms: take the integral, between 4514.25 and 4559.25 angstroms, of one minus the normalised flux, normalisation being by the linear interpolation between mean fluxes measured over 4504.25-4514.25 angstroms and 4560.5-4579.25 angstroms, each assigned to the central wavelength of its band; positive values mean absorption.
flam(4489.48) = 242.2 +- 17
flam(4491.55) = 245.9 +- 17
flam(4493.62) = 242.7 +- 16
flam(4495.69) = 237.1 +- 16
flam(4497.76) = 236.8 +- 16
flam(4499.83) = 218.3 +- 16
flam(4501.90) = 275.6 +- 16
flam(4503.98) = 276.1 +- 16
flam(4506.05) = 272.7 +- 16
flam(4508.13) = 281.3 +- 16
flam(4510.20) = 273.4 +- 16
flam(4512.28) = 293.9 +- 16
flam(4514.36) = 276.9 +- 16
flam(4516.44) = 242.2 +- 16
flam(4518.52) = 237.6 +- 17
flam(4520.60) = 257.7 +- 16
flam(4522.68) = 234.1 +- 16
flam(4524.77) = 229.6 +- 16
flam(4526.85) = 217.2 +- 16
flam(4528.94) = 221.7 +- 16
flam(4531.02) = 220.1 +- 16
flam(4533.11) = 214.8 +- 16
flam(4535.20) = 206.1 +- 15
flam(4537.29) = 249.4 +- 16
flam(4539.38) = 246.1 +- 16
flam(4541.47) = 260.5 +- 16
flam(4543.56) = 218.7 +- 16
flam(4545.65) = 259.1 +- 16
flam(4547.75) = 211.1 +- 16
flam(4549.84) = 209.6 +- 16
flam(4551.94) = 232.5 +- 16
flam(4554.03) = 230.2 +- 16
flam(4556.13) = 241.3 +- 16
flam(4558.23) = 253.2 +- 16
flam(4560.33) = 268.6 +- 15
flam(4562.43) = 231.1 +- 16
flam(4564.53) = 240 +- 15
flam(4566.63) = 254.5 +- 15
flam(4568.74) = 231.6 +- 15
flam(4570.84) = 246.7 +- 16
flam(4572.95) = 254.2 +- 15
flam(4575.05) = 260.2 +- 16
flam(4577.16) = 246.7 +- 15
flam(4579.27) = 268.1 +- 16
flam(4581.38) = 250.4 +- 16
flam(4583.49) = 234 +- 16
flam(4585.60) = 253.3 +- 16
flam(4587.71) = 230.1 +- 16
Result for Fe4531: 5.3 angstroms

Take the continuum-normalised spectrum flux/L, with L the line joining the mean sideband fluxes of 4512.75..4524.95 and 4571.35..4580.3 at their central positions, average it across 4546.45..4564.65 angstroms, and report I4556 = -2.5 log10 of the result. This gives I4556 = 0.08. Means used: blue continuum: 250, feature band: 235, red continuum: 257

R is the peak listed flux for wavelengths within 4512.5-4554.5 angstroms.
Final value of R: 276.9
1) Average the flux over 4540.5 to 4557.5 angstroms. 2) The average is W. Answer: 233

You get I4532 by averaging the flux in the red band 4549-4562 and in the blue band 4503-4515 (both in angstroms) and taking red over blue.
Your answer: 0.9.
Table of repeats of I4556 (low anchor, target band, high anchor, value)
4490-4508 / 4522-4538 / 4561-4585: 0.12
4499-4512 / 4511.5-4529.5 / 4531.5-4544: 0.03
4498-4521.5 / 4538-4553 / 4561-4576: 0.08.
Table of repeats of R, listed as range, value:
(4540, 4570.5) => 268.6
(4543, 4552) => 259.1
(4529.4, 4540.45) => 249.4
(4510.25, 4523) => 293.9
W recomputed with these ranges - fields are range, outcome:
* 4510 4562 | 240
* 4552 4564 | 244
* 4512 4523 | 256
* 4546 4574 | 239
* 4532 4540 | 228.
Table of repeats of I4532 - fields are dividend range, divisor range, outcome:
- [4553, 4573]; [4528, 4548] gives 1.06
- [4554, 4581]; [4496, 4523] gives 0.96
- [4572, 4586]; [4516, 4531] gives 1.08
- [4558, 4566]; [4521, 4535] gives 1.11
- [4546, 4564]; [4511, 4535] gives 0.98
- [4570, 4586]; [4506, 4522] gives 0.95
